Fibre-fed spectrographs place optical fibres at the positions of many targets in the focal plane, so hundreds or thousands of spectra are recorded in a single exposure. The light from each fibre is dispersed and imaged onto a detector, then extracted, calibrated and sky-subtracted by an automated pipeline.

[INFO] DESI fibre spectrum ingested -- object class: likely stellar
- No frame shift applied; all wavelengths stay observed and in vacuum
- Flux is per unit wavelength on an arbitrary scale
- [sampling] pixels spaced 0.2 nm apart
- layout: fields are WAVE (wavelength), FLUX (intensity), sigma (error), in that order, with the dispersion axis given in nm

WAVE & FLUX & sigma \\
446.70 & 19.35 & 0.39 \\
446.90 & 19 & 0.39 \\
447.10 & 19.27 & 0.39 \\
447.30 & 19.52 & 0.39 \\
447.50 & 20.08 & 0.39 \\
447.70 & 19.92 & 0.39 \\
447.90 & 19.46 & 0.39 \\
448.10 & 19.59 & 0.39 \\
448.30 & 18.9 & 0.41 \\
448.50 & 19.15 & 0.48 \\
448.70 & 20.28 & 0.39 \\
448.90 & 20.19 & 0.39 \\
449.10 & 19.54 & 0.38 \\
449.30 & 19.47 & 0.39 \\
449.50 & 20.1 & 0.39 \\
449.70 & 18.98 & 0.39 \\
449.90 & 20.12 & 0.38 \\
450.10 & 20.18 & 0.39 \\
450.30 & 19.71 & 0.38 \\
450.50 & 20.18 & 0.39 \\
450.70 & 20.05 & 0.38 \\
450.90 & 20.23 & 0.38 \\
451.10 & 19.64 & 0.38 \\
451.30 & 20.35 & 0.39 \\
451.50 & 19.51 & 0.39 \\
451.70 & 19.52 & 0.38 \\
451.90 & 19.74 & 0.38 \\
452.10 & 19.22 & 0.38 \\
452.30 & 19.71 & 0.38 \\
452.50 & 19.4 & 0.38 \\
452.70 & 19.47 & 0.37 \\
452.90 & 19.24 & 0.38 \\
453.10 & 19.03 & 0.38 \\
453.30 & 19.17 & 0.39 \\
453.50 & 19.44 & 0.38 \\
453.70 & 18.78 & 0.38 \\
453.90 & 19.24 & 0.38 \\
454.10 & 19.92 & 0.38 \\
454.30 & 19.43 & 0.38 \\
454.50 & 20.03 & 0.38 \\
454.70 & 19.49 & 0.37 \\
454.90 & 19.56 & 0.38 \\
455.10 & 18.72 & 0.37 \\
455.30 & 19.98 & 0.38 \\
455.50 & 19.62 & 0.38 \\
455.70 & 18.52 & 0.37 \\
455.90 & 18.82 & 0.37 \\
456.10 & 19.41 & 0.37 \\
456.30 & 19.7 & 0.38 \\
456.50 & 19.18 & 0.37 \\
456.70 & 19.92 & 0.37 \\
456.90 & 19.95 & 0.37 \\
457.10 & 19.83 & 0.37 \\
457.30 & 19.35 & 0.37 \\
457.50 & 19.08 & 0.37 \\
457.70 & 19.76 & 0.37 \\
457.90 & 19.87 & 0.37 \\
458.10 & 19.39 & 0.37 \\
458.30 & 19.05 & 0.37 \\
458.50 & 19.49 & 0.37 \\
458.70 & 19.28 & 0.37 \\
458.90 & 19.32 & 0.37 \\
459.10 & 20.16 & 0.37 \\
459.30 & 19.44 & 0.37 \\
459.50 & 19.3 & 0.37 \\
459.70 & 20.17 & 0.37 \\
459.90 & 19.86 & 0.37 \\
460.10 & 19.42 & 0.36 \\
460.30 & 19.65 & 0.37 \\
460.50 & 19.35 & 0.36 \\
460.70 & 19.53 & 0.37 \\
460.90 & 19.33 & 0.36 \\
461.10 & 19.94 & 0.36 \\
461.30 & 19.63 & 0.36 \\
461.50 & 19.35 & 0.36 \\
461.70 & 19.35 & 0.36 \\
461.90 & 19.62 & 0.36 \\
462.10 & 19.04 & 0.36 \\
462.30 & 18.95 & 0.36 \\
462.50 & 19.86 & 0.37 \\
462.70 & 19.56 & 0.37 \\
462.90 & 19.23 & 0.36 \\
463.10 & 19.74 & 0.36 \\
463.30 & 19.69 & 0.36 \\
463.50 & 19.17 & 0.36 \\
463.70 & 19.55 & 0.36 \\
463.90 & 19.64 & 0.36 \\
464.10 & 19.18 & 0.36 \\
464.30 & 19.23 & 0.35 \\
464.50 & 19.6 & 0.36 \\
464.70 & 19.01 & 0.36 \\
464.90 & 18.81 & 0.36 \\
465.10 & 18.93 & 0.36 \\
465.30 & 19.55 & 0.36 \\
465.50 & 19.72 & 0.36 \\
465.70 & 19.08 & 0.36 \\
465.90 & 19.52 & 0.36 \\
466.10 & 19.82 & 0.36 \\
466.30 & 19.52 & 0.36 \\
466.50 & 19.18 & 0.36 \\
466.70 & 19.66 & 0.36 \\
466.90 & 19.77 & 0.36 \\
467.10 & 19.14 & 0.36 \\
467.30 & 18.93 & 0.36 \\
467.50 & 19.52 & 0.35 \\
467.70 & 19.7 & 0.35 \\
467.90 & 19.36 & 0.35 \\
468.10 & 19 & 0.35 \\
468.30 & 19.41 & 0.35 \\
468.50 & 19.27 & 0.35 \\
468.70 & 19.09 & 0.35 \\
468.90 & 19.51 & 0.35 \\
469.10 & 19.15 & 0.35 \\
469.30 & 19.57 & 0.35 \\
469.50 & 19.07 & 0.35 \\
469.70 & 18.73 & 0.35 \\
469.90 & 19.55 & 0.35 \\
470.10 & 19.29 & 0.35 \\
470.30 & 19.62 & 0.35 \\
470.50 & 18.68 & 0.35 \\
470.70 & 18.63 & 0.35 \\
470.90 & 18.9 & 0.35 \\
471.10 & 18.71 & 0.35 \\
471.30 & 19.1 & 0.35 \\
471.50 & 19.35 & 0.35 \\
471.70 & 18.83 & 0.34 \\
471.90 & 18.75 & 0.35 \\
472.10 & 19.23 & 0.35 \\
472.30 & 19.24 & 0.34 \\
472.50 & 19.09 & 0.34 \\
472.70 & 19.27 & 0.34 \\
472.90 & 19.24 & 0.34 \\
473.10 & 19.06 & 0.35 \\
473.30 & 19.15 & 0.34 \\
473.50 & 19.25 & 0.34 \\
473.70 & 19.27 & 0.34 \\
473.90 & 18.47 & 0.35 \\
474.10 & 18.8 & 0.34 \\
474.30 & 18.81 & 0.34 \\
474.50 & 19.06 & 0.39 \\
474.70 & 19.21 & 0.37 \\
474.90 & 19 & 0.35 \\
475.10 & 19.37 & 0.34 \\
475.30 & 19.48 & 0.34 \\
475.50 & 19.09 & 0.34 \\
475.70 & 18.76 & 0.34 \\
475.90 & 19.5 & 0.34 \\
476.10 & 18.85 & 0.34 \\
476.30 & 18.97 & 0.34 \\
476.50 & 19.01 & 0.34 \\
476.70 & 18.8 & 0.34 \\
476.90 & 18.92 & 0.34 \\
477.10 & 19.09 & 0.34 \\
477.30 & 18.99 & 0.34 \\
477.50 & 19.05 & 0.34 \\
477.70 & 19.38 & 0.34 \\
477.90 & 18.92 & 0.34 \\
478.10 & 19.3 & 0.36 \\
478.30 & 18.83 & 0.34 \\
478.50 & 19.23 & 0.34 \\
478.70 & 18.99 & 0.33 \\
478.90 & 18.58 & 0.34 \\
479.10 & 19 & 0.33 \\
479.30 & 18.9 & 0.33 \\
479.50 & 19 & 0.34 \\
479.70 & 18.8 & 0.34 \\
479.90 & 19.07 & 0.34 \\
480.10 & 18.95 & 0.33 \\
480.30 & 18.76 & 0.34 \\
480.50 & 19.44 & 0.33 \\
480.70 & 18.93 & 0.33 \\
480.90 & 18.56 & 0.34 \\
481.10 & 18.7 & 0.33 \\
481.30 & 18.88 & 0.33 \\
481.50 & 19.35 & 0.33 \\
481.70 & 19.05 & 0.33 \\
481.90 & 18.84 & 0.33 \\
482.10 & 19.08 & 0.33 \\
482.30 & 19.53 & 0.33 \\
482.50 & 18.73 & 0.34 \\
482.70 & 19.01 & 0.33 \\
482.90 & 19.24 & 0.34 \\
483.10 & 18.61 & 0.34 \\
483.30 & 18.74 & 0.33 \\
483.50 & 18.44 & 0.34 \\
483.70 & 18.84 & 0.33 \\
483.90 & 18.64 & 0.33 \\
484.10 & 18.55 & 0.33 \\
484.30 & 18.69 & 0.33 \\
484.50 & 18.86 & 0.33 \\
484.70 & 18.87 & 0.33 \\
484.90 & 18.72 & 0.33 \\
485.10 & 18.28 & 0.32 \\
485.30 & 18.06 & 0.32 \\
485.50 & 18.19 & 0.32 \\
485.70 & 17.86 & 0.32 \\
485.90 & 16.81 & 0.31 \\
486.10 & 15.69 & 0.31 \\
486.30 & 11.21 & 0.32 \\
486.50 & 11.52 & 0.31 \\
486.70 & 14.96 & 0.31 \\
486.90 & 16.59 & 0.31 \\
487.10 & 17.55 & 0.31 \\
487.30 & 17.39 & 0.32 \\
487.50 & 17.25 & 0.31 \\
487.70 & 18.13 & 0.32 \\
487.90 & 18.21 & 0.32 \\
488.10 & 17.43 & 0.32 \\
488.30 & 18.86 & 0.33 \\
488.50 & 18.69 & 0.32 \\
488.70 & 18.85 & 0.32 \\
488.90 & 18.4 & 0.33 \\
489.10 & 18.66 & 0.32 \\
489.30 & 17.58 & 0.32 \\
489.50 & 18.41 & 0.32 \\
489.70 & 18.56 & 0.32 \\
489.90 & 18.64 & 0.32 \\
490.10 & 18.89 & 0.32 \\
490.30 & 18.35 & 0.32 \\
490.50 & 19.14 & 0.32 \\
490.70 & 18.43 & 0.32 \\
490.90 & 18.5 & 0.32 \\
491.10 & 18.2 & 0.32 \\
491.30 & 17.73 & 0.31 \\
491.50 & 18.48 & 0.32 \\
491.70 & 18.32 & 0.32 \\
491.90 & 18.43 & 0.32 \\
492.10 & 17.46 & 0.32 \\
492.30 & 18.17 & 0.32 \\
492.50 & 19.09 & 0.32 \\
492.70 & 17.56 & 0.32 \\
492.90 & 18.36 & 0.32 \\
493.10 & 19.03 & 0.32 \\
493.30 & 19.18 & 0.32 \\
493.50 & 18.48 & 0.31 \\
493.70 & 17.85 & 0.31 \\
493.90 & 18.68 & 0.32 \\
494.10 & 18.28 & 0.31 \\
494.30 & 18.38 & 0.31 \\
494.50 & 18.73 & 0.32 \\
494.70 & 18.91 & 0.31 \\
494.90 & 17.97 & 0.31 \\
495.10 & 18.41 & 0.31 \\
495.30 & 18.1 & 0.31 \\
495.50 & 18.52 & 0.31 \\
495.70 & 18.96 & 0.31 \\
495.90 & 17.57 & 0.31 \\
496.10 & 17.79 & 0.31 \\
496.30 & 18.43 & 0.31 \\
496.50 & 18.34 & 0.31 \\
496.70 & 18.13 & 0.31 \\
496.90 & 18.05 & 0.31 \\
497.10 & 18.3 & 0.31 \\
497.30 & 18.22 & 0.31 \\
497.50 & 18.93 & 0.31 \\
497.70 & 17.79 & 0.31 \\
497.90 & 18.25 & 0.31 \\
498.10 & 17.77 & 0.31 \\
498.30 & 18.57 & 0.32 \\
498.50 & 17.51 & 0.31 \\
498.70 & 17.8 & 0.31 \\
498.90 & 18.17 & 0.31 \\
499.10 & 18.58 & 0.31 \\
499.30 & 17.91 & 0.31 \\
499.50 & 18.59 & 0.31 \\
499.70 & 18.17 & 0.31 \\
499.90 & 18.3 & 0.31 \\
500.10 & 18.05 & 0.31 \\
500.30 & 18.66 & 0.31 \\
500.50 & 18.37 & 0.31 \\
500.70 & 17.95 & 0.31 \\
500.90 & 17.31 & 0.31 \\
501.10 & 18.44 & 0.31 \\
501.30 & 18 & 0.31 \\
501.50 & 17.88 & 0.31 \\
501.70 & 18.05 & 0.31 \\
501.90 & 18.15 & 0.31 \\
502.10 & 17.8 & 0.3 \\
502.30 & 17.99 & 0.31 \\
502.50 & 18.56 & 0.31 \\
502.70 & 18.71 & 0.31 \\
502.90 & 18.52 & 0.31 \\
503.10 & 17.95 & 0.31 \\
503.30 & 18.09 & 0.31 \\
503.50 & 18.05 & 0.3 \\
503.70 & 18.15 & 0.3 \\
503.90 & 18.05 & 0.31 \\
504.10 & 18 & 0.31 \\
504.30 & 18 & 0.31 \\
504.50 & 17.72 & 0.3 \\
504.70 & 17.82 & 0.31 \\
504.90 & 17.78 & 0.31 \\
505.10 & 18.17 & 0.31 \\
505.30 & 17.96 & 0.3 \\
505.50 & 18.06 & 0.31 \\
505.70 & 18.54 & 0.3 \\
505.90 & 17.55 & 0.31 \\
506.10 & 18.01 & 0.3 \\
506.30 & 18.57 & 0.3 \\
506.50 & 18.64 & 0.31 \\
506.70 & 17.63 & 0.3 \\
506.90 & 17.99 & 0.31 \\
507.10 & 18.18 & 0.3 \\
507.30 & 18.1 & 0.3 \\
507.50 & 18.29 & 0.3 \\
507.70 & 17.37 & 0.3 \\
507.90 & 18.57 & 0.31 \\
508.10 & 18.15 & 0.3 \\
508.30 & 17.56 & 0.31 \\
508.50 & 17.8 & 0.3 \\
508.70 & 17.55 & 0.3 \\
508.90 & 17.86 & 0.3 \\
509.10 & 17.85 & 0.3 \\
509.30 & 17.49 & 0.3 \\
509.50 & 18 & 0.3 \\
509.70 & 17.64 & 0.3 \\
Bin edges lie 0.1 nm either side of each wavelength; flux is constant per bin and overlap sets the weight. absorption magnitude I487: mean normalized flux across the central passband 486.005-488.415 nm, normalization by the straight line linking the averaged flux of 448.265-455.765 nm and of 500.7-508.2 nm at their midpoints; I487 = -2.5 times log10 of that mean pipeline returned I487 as 0.14 mag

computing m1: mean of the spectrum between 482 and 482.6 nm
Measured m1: 19.1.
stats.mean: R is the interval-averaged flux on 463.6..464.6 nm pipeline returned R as 19.4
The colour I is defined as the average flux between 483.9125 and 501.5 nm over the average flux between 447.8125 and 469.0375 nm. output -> 0.9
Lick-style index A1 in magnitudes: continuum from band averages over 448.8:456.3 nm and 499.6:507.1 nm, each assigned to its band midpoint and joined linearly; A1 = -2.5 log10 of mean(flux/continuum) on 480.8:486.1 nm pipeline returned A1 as 0.00 mag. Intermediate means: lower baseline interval 19.6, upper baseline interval 18.1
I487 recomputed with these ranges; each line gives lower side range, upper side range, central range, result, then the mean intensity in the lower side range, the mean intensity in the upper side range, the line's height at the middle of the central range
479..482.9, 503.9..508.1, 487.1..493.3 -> 0.02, 19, 18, 18.6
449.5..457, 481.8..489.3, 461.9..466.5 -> -0.02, 19.6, 17.8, 19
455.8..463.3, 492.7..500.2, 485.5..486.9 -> 0.23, 19.5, 18.3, 18.6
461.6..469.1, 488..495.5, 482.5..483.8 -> 0.00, 19.4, 18.4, 18.7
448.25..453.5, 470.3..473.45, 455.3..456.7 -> 0.01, 19.7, 19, 19.5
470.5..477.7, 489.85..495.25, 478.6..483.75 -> -0.01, 19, 18.4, 18.8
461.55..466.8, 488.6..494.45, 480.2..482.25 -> -0.01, 19.4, 18.4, 18.8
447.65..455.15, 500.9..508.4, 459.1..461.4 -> -0.02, 19.6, 18.1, 19.3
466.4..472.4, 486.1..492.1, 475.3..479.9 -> -0.03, 19.2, 17.6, 18.5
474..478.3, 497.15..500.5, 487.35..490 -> 0.02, 19.1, 18.2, 18.6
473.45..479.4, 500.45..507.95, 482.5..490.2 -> 0.05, 19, 18.1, 18.7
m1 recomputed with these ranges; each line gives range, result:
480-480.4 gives 18.9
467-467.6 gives 19.2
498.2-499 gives 18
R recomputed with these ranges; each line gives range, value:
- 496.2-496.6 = 18.4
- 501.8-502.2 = 18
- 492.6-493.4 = 18.5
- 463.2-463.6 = 19.4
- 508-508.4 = 17.9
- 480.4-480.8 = 19.2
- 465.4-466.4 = 19.5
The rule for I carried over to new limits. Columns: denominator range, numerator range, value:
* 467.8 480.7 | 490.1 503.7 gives 0.96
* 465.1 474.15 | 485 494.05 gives 0.93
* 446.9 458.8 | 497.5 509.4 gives 0.92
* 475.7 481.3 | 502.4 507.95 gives 0.95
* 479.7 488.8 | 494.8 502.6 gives 1.01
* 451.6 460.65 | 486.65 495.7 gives 0.94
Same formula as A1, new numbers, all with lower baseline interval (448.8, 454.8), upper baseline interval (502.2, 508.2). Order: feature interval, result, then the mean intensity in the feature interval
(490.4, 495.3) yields 0.003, 18.4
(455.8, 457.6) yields 0.001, 19.5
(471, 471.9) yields 0.006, 19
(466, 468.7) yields -0.011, 19.4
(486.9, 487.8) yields 0.069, 17.5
